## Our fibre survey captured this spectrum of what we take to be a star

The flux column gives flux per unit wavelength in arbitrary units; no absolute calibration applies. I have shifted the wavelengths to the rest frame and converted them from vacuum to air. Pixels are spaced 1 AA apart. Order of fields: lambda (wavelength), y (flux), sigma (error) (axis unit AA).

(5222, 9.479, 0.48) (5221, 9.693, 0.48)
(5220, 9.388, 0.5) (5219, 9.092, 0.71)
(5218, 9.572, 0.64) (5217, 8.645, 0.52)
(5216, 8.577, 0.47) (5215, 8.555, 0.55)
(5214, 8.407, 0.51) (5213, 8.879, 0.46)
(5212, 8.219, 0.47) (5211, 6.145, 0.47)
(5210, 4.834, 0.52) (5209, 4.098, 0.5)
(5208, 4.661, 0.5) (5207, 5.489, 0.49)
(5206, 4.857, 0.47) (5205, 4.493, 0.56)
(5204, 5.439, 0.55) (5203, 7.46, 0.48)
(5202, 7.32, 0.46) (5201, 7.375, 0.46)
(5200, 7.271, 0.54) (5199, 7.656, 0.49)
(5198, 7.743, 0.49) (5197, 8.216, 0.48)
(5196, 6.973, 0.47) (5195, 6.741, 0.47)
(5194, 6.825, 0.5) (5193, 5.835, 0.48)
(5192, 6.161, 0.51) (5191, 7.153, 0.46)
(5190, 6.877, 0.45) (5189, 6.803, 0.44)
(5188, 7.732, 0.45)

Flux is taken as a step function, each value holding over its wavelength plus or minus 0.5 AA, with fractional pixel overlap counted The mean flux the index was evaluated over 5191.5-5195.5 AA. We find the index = 6.39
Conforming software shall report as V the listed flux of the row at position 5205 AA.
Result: 4.493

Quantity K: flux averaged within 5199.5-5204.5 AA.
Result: 6.97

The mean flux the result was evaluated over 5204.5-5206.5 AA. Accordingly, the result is 4.68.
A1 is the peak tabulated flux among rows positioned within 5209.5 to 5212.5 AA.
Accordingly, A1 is 8.219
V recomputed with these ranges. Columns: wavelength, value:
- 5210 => 4.834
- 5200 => 7.271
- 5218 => 9.572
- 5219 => 9.092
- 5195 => 6.741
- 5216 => 8.577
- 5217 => 8.645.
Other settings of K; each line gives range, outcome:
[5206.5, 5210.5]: 4.77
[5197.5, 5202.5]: 7.47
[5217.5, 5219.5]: 9.33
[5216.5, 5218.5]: 9.11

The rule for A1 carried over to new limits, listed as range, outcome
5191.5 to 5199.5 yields 8.216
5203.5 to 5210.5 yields 5.489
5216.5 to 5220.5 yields 9.572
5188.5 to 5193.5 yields 7.153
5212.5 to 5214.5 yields 8.879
